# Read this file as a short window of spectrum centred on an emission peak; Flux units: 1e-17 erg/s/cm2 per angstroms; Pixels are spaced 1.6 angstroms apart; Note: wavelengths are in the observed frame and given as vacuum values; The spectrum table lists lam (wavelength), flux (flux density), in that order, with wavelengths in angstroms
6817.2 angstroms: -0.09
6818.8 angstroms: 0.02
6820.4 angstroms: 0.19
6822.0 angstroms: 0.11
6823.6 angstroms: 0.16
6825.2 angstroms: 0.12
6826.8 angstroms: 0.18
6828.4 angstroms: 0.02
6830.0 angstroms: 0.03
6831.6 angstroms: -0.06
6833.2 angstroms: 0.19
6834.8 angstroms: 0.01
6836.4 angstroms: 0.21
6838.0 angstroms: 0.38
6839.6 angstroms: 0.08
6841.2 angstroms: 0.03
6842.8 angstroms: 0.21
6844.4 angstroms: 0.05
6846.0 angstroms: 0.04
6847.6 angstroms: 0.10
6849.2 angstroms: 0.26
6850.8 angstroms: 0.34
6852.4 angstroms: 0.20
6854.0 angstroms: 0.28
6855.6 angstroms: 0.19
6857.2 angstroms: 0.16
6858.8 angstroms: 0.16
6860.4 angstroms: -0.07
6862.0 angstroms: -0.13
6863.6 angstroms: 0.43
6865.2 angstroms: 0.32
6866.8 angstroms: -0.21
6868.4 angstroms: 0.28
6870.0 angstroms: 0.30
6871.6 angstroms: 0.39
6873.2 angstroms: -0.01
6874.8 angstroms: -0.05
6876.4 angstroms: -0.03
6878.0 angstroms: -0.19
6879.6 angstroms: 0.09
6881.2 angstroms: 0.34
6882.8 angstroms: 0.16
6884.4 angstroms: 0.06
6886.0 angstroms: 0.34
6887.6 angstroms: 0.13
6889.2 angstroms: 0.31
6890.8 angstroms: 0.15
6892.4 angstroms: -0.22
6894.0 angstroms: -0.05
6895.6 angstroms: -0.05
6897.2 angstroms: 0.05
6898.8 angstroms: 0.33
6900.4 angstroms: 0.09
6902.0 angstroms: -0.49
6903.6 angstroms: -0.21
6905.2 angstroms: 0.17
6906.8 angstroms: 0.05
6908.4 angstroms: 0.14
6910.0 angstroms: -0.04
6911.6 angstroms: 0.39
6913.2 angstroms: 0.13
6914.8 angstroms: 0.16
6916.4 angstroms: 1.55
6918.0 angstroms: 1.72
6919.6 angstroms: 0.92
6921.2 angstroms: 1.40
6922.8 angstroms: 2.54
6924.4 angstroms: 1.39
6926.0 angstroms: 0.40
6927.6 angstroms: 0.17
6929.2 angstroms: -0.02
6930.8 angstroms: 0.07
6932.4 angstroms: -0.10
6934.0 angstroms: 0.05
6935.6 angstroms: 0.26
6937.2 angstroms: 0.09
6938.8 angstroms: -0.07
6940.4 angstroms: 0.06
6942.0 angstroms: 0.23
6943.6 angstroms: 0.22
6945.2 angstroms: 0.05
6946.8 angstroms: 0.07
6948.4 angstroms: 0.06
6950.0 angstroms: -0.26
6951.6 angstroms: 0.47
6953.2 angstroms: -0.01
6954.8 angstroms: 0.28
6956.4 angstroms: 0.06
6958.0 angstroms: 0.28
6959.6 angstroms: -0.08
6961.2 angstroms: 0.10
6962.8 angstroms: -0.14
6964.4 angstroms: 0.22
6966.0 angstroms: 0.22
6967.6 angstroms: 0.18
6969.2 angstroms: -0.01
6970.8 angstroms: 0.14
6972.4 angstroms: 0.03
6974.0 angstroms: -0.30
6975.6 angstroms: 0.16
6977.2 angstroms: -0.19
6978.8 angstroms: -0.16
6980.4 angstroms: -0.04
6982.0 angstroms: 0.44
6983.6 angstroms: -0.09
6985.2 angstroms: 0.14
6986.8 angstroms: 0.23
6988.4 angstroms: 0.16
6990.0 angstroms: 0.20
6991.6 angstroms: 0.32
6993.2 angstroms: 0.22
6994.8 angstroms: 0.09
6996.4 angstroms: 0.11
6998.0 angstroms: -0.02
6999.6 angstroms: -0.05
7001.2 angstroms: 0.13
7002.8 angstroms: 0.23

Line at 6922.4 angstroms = [O II]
